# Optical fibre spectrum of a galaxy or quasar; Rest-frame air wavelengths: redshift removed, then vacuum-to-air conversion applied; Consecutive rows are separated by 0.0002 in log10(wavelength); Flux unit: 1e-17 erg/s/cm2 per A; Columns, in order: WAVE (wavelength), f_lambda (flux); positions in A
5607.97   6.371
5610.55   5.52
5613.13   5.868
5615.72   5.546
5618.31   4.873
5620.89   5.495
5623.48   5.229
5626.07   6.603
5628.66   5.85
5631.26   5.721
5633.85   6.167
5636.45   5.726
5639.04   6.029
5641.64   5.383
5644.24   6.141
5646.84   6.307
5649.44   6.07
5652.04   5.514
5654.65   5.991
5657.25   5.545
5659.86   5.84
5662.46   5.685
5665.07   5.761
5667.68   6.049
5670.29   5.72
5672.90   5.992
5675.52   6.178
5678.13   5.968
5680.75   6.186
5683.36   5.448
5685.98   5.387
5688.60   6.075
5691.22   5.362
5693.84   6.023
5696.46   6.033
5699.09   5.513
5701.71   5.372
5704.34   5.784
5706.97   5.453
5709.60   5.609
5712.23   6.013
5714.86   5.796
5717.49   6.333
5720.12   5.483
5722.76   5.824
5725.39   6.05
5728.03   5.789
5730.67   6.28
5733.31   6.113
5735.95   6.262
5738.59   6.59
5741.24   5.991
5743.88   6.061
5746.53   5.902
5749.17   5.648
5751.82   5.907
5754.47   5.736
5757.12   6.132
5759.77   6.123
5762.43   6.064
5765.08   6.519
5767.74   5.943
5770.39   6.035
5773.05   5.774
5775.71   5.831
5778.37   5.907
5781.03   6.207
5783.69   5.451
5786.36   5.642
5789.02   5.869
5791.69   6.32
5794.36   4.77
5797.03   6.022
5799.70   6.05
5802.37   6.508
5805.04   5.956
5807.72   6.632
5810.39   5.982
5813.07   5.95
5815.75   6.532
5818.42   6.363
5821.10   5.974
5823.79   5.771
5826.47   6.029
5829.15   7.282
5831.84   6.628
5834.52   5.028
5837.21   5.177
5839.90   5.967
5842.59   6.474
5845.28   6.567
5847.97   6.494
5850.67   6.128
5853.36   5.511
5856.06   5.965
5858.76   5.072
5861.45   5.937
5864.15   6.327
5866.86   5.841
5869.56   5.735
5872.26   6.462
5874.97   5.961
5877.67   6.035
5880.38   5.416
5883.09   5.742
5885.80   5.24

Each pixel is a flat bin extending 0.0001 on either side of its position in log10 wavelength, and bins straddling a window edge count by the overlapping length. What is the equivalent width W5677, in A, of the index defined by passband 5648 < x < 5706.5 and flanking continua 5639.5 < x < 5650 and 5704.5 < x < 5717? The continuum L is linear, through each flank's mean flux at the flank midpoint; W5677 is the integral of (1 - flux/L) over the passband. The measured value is 0.8 A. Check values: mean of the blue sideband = 5.97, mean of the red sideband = 5.76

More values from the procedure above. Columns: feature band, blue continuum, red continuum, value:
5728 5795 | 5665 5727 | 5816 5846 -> -0.1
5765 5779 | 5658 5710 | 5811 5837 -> 0.1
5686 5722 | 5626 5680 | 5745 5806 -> 1.0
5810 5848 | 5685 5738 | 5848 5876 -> -1.5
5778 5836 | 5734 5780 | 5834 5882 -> -0.7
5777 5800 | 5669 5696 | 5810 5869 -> 0.7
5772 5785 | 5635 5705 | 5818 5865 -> 0.3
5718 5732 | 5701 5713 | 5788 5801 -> -0.6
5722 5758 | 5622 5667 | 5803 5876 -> -0.4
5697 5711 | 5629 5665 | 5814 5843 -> 0.8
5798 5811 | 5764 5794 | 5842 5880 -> -0.6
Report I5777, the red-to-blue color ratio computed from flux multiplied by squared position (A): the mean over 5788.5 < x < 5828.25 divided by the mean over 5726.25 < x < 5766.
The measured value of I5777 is 1.02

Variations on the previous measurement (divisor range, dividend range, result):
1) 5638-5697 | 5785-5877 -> 1.09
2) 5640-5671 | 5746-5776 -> 1.06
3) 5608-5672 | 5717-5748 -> 1.08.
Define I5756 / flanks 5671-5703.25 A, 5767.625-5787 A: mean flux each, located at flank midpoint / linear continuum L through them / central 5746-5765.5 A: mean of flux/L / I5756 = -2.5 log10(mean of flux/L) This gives -0.03 mag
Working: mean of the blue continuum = 5.79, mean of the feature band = 5.99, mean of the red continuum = 5.85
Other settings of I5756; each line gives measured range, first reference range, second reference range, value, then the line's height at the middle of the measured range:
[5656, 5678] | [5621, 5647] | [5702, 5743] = 0.01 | 5.9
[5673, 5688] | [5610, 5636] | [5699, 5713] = -0.04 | 5.64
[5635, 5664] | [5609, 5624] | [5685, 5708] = -0.06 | 5.54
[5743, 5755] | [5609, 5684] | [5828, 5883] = 0.01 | 5.9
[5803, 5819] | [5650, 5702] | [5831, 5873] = -0.06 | 5.91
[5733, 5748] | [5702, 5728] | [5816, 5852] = -0.05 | 5.87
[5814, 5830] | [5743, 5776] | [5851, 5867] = -0.08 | 5.86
